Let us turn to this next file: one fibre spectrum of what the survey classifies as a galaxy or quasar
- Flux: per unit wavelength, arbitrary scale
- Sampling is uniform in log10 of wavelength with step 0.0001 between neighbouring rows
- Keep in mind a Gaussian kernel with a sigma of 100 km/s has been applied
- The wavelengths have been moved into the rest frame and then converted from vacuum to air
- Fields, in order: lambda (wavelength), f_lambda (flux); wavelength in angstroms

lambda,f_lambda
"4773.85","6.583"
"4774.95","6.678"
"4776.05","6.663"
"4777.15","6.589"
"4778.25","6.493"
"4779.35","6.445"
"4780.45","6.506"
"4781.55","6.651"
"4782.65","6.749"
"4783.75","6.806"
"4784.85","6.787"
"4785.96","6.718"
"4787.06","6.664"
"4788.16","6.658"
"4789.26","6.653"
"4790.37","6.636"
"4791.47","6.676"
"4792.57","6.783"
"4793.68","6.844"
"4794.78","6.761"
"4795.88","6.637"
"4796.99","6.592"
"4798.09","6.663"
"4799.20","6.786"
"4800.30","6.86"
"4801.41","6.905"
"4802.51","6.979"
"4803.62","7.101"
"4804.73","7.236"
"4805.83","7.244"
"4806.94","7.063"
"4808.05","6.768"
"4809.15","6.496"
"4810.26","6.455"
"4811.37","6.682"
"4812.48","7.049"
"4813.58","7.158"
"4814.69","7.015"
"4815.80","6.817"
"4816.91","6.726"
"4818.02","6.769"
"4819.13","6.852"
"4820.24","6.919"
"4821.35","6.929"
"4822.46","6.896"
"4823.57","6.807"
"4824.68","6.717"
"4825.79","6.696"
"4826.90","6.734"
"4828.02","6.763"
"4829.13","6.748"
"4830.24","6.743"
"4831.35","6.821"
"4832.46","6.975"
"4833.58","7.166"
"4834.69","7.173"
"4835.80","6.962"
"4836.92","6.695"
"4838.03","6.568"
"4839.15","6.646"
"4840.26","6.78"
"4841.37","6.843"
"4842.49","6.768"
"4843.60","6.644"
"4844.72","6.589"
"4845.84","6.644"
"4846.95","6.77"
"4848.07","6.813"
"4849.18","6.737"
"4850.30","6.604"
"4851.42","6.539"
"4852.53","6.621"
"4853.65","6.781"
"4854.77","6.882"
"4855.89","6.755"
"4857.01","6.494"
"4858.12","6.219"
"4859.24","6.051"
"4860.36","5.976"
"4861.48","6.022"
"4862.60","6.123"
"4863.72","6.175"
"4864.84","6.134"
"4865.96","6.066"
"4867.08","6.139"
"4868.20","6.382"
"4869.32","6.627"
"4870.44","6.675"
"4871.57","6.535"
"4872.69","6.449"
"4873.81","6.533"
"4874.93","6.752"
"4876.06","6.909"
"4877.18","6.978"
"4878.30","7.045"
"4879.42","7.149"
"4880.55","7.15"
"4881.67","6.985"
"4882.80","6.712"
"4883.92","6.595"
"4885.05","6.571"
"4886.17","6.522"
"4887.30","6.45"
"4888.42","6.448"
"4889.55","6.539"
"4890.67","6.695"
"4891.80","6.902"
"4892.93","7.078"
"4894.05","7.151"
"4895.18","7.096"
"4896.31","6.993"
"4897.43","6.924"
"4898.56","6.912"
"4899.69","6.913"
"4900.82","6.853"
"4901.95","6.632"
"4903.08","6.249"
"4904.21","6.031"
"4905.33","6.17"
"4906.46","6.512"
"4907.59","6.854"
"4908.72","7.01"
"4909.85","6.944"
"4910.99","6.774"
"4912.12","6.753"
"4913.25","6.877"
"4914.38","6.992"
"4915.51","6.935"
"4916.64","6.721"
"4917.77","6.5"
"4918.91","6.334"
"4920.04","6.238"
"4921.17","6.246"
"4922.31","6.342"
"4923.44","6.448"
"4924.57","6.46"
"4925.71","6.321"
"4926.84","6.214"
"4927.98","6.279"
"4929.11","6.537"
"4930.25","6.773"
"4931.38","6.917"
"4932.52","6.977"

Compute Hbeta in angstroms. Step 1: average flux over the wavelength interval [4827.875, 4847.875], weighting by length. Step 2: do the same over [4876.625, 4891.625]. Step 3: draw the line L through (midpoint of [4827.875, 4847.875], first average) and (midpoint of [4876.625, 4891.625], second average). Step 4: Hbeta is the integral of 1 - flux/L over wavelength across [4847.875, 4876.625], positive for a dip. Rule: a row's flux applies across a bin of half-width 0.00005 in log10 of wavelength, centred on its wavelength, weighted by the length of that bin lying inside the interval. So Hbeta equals 1.4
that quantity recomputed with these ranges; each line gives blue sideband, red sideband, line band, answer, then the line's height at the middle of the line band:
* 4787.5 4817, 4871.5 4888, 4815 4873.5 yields 1.35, 6.79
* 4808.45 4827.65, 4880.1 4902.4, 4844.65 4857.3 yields 0.21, 6.81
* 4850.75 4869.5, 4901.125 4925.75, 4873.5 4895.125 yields -1.21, 6.45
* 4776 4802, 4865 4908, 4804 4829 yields -0.62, 6.69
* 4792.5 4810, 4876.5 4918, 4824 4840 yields 0.03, 6.83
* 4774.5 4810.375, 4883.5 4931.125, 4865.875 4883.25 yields -0.10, 6.67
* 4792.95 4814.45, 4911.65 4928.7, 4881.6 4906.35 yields -0.38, 6.59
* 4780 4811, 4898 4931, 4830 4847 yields -0.24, 6.7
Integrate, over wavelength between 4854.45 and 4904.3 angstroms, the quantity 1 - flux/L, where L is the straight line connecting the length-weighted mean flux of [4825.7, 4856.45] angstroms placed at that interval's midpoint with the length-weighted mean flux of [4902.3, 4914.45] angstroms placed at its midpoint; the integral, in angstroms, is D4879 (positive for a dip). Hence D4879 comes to 0.6 angstroms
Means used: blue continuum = 6.77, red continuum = 6.64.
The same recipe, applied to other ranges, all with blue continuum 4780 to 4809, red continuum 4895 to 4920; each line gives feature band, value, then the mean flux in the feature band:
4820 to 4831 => 0.0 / 6.79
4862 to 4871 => 0.6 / 6.29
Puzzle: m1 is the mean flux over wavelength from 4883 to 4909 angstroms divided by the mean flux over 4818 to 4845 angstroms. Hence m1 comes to 1.0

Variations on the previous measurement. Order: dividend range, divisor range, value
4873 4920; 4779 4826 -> 0.99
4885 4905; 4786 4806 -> 0.99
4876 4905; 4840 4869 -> 1.05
